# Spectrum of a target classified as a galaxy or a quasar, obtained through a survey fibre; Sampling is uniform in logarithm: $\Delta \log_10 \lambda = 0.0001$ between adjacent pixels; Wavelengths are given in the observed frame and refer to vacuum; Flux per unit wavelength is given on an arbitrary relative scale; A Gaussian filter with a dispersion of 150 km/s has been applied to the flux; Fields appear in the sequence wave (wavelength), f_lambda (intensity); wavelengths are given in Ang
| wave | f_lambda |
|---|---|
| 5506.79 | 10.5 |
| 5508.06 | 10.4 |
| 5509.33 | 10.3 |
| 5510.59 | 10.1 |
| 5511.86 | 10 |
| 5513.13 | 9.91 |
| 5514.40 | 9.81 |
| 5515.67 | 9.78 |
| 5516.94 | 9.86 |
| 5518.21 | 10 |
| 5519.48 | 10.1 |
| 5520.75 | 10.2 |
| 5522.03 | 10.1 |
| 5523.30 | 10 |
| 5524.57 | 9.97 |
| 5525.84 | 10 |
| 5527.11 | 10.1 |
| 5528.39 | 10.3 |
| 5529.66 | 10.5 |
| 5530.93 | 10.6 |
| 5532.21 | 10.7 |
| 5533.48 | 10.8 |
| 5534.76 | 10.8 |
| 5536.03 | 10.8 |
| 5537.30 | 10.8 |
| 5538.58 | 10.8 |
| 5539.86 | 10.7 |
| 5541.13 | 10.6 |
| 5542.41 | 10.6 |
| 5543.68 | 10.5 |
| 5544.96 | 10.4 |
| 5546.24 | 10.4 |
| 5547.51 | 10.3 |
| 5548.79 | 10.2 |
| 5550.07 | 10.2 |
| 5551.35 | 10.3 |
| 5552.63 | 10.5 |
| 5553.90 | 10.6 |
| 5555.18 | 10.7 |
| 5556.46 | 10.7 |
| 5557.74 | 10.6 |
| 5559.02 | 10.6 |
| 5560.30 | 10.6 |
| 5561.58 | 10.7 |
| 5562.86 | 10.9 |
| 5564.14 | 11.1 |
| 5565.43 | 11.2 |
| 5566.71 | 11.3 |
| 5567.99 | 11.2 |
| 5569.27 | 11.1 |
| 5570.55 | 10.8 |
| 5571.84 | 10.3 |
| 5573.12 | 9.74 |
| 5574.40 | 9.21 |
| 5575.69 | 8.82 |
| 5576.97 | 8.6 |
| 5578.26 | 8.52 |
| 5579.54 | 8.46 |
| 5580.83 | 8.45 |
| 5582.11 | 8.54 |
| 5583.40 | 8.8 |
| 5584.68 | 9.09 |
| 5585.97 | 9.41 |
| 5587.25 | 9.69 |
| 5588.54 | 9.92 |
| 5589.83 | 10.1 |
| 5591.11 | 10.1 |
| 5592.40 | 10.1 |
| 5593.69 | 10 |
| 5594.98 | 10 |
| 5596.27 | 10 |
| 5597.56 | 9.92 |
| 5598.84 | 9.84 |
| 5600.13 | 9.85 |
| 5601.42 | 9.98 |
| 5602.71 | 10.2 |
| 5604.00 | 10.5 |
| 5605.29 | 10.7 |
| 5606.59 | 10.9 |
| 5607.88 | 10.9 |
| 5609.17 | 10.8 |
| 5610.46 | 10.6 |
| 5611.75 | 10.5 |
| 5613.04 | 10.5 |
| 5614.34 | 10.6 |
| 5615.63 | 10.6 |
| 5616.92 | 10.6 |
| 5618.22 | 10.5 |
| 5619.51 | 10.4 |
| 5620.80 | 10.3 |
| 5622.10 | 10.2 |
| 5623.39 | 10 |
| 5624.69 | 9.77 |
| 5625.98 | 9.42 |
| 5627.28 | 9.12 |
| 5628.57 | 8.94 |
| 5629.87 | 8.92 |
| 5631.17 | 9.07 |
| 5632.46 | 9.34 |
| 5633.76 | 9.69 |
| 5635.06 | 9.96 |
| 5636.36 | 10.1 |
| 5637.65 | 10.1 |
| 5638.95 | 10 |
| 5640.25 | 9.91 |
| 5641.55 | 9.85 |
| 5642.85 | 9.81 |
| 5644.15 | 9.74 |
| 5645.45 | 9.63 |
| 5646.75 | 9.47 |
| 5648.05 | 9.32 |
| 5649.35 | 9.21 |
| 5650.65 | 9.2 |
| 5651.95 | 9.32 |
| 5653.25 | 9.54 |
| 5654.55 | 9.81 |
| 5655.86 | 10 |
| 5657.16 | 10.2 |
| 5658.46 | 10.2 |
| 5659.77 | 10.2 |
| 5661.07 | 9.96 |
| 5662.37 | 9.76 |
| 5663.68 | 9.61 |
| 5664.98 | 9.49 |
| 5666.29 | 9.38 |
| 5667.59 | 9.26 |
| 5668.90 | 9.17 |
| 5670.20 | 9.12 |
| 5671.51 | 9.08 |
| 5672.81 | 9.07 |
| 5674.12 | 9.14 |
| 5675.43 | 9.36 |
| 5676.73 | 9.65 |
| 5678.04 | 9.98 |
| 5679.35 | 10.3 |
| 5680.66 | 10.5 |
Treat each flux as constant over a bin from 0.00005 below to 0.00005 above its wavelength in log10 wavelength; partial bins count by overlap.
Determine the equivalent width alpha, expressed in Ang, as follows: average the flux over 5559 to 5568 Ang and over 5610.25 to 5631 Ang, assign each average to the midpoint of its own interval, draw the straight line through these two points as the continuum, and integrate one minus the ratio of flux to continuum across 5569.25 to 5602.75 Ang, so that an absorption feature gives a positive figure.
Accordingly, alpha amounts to 3.2 Ang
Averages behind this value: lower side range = 11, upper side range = 10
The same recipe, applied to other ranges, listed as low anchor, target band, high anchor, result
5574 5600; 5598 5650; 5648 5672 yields -2.8 Ang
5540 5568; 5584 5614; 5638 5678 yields 0.1 Ang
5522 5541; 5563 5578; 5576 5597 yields -0.9 Ang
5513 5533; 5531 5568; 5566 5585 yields -3.1 Ang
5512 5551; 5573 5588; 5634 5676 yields 1.7 Ang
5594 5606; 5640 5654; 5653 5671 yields 0.4 Ang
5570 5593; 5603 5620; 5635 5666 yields -1.9 Ang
